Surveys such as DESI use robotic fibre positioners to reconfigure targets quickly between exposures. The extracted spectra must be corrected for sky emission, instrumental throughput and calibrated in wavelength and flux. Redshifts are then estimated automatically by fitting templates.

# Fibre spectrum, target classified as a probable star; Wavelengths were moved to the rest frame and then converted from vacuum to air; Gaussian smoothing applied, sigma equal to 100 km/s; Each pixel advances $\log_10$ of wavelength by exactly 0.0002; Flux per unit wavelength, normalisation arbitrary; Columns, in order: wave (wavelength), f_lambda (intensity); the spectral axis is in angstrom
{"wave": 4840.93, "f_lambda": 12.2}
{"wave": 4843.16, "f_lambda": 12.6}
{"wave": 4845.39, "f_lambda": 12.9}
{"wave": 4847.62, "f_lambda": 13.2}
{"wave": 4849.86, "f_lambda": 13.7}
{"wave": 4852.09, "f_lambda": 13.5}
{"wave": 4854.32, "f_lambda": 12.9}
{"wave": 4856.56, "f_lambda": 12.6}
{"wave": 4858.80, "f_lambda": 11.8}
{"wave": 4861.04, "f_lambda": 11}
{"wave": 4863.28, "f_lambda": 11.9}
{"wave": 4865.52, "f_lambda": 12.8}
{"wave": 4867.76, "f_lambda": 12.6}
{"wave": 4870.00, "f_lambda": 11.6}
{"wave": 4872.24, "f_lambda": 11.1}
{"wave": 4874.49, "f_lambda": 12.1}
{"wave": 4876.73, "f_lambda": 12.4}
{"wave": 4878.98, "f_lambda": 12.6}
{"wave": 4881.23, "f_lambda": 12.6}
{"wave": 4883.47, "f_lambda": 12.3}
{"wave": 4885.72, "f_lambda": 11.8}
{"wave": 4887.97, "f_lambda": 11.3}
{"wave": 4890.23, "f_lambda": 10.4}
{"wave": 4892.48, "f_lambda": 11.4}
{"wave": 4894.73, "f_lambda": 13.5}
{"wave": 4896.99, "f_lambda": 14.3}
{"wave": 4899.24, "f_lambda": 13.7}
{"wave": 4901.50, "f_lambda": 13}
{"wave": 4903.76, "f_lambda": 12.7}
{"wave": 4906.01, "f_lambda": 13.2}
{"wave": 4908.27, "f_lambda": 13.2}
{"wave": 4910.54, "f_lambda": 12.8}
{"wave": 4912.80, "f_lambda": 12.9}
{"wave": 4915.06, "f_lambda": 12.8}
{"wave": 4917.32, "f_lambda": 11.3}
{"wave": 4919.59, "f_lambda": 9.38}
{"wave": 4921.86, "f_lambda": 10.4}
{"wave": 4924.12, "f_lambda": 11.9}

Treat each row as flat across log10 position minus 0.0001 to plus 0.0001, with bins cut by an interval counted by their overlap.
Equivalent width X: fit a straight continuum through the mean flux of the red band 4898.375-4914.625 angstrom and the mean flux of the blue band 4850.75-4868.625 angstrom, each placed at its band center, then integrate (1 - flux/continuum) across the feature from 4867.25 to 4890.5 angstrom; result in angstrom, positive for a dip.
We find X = 1.4 angstrom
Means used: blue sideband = 12.4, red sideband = 13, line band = 11.9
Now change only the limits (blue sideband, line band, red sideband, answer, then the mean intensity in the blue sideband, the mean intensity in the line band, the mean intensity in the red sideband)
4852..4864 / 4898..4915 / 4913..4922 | -2.47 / 12.2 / 13.1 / 11.2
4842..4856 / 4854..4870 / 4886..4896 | 0.65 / 13.1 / 12.1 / 11.7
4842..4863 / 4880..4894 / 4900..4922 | 0.83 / 12.7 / 11.7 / 12.3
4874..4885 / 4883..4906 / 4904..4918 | 0.17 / 12.4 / 12.5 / 12.8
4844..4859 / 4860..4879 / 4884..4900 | 1.07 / 13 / 12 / 12.3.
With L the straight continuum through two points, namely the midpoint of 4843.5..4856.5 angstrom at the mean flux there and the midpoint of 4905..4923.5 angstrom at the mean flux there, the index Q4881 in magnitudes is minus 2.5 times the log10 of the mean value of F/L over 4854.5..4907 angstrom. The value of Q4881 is 0.02 mag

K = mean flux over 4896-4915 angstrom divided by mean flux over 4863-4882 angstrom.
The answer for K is 1.08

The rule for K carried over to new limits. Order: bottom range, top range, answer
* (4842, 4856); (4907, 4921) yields 0.92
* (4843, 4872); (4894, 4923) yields 1.00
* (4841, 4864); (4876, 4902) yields 0.99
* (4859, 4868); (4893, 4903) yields 1.12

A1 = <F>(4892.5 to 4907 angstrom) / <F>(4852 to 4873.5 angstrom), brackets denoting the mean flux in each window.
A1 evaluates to 1.09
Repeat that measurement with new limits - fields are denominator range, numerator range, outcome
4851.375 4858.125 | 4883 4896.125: 0.92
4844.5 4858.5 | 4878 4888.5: 0.93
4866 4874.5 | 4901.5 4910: 1.09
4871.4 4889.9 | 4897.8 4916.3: 1.09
